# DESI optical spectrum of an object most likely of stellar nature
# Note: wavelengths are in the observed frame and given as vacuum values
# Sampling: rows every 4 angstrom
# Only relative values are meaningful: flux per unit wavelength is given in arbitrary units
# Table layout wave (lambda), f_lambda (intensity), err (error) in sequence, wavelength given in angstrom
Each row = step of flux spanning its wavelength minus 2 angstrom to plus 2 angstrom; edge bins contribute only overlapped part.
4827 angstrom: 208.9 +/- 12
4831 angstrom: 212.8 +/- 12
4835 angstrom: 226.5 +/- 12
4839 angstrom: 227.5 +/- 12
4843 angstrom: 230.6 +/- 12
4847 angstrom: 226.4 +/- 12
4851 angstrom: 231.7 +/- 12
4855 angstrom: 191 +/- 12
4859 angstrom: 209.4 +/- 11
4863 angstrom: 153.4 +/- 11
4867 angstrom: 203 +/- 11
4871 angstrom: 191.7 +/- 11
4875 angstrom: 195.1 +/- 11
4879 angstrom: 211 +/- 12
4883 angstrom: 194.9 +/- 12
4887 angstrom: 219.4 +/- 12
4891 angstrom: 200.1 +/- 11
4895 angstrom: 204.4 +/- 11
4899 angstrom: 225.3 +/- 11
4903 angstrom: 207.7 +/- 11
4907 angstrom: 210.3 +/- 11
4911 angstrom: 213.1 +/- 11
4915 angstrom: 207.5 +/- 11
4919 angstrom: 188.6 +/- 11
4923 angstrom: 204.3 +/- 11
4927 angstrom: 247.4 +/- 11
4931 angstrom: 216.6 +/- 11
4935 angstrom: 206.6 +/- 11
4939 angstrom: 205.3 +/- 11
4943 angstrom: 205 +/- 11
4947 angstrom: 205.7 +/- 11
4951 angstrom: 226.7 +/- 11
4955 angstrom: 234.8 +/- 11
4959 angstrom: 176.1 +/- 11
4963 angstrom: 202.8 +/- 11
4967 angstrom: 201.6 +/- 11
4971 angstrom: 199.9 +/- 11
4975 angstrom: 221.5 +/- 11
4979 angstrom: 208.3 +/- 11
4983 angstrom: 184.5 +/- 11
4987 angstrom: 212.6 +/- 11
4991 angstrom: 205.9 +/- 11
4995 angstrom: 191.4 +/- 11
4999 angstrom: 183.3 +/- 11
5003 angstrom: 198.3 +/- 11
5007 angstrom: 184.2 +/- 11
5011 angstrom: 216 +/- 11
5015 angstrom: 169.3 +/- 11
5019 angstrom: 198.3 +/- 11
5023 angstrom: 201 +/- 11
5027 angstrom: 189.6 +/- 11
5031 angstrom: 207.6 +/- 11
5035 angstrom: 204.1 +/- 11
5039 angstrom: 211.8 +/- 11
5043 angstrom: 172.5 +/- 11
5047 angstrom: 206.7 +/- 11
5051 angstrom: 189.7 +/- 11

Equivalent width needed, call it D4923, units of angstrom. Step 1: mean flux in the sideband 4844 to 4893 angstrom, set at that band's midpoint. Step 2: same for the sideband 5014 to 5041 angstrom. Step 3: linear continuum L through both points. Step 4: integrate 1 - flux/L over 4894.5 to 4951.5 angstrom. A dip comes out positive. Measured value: -2.9 angstrom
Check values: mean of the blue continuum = 203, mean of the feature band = 211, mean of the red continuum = 198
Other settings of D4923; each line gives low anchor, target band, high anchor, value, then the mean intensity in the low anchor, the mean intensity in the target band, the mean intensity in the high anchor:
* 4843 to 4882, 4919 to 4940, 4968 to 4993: -1.0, 203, 214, 205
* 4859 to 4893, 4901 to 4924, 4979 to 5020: -1.1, 197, 205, 195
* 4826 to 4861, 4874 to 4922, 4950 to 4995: 1.5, 219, 207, 206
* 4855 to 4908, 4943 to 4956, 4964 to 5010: -1.2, 201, 219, 200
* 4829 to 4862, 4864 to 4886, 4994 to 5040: 1.6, 217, 198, 196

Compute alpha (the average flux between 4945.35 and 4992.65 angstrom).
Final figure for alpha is 207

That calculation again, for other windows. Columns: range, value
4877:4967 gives 210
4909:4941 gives 211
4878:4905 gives 209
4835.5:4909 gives 208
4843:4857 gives 218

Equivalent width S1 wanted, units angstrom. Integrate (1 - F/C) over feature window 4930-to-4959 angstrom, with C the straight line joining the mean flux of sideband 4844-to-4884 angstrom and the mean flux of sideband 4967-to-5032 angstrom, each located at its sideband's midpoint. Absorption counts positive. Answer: -1.8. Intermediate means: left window 202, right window 198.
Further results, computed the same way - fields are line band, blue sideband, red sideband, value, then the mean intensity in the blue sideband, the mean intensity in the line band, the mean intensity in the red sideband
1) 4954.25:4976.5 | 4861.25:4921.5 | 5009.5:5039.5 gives -0.4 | 202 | 204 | 199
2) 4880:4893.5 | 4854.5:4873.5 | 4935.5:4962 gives -0.7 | 190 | 205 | 209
